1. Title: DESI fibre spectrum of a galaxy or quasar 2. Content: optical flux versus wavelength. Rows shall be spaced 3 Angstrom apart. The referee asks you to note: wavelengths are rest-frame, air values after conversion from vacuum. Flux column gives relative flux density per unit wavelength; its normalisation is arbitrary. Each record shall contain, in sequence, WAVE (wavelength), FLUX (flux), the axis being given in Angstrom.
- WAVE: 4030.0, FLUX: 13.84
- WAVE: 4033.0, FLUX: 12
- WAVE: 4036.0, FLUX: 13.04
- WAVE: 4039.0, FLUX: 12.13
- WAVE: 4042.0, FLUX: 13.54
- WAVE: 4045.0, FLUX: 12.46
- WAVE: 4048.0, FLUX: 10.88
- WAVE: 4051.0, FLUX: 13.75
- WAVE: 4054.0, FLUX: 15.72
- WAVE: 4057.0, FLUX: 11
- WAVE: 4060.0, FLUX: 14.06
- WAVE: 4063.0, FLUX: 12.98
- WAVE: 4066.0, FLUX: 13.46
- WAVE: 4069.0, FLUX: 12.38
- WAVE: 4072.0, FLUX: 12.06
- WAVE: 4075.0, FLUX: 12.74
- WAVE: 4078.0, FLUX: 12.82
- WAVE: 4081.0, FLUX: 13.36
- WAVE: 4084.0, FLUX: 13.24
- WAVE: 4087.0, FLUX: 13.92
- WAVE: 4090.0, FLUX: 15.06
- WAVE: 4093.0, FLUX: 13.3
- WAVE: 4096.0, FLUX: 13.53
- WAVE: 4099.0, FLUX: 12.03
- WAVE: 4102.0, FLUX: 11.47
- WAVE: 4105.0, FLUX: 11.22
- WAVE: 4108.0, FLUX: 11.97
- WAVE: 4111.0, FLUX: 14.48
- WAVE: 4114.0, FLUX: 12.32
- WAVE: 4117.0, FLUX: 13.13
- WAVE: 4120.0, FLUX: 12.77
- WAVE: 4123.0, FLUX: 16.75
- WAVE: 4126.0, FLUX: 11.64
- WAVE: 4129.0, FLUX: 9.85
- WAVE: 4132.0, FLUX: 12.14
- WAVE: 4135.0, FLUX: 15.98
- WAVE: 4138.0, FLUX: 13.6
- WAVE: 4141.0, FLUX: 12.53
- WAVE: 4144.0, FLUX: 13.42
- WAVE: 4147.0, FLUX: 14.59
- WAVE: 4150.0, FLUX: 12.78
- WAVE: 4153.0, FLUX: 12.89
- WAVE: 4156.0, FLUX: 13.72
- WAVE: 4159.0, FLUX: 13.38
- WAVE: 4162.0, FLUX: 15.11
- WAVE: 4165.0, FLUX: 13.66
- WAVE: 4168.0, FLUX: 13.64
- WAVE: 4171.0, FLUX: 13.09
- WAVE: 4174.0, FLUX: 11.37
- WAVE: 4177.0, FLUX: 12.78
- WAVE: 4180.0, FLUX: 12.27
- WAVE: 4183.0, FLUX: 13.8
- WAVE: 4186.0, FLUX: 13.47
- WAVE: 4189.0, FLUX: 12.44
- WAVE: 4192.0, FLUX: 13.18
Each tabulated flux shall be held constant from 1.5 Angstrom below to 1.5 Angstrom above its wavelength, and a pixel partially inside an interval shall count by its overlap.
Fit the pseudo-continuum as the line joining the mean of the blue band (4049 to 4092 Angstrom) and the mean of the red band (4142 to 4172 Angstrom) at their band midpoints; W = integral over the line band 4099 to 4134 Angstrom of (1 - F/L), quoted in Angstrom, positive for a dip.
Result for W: 2.4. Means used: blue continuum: 13.3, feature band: 12.6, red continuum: 13.6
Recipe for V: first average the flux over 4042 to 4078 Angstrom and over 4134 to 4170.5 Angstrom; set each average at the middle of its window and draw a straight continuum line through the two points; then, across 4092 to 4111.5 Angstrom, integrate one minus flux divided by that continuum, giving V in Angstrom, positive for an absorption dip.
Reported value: 1.2 Angstrom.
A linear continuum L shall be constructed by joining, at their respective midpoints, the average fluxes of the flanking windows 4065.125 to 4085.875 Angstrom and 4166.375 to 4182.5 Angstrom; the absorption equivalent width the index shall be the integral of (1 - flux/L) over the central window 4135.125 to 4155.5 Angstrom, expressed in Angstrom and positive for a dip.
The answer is -1.2 Angstrom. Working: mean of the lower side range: 12.9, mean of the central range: 13.5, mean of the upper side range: 12.7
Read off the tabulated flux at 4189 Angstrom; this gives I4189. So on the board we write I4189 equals 12.44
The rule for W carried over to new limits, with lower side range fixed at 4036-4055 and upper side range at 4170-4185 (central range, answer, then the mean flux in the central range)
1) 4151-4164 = -1.0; 13.7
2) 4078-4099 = -1.1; 13.5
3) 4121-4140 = -0.7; 13.3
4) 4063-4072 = 0.1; 12.8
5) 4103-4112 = 0.3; 12.4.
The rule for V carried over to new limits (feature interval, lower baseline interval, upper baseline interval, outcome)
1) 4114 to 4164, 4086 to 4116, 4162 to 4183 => -1.5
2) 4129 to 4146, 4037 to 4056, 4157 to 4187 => -0.1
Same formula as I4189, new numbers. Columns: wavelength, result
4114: 12.32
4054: 15.72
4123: 16.75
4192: 13.18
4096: 13.53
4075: 12.74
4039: 12.13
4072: 12.06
